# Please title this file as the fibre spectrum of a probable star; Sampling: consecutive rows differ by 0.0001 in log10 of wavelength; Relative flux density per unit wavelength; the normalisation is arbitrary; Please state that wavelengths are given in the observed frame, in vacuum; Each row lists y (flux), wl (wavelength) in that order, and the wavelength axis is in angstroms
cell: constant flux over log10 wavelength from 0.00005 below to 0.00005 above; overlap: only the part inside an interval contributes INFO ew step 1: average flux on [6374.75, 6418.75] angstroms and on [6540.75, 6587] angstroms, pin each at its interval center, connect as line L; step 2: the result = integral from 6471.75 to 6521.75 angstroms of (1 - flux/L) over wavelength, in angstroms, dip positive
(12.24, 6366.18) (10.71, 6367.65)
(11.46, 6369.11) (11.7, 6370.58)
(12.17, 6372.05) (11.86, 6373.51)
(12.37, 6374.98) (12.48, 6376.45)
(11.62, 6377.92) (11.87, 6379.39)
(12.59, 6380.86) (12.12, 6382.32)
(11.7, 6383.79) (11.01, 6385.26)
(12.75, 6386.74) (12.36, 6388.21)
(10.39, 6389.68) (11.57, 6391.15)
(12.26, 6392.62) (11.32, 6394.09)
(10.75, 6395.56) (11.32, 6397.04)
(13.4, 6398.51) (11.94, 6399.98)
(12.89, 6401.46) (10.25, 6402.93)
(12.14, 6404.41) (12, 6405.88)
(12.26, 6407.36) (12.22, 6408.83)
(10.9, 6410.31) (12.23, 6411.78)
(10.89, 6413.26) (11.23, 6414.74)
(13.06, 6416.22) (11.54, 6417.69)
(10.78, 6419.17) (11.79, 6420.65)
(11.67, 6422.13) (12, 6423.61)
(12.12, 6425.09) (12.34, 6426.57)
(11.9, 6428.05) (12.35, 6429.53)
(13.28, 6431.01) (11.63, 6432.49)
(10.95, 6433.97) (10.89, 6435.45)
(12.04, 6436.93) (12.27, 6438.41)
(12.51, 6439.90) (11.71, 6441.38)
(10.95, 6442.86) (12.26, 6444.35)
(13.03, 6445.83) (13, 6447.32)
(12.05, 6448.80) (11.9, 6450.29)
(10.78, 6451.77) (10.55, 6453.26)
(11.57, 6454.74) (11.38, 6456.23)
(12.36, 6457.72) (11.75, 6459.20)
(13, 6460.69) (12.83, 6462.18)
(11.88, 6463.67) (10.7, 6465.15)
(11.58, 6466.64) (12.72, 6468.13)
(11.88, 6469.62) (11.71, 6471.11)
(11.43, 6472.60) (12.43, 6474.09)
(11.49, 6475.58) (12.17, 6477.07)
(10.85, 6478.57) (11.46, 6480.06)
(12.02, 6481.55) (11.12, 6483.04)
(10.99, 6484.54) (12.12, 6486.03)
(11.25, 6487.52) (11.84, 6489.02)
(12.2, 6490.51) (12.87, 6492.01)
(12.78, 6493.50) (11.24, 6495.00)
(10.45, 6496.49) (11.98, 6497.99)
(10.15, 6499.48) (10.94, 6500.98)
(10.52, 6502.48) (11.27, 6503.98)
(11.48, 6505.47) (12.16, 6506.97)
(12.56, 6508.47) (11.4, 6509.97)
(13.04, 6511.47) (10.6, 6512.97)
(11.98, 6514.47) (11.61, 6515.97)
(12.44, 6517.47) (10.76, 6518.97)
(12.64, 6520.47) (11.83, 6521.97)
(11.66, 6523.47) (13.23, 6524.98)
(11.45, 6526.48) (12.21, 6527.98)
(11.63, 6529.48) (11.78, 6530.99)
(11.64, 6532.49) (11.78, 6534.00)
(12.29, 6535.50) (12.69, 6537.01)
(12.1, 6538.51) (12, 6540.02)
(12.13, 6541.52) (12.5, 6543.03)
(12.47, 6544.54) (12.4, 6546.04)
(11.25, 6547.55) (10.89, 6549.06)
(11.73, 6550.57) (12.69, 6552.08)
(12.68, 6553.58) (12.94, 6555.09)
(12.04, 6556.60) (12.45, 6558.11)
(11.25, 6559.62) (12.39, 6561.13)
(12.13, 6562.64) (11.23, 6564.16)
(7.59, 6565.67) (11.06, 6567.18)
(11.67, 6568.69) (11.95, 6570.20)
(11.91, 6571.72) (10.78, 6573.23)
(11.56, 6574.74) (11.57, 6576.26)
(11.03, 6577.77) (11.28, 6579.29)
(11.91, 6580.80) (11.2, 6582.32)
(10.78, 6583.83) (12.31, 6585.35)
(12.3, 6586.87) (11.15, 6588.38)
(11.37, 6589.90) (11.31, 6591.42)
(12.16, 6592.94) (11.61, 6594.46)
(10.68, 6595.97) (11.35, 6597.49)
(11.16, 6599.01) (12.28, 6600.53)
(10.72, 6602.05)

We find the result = 0.4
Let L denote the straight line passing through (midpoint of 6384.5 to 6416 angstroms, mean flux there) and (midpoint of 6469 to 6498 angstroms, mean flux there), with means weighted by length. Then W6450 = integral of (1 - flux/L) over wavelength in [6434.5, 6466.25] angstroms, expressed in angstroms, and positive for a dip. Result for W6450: -0.4 angstroms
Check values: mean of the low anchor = 11.7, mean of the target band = 11.9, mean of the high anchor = 11.7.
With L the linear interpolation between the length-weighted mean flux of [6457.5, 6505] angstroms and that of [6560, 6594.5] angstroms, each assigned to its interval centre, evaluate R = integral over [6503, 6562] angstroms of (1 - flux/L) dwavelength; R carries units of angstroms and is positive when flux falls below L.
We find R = -2.4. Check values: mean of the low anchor 11.7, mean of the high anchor 11.4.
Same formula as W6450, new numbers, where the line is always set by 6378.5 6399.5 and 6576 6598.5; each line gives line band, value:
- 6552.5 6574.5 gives -0.2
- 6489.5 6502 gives 0.1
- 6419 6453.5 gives -0.5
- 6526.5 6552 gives -0.9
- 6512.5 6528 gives -0.4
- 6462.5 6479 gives -0.1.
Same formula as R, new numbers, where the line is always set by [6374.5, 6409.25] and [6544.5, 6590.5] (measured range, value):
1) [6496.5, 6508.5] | 0.46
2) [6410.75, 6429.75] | 0.06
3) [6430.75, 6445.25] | 0.00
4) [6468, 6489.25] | 0.15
